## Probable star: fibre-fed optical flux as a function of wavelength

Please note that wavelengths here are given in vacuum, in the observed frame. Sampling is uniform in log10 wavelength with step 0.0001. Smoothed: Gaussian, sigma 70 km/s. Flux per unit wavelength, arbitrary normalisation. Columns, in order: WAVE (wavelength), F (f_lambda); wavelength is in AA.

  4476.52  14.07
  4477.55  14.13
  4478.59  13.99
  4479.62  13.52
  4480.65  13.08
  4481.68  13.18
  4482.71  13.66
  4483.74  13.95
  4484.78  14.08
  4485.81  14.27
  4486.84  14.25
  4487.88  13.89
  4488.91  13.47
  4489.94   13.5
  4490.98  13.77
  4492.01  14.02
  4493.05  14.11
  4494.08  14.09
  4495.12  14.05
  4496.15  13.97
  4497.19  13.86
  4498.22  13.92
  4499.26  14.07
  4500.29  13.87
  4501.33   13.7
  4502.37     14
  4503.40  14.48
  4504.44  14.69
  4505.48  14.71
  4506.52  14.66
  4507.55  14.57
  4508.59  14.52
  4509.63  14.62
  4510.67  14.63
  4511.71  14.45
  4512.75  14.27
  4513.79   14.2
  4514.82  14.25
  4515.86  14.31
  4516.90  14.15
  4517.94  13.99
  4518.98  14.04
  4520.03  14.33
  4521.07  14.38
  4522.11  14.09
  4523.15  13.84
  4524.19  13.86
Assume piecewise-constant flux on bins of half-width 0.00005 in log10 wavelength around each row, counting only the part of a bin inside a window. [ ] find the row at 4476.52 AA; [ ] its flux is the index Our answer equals 14.07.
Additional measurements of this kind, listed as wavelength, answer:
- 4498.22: 13.92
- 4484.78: 14.08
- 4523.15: 13.84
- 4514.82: 14.25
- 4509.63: 14.62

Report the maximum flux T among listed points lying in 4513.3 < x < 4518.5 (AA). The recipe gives 14.31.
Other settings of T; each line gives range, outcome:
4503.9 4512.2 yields 14.71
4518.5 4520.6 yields 14.33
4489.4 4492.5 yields 14.02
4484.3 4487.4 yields 14.27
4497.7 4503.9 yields 14.48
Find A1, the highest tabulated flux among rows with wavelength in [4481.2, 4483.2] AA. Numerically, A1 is 13.66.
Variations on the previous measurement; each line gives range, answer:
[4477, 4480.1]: 14.13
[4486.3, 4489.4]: 14.25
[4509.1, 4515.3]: 14.63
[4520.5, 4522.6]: 14.38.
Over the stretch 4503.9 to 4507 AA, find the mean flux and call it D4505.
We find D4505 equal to 14.6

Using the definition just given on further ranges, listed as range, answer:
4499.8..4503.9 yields 14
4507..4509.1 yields 14.6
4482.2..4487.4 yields 14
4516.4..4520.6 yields 14.1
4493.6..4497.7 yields 14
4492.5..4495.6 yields 14.1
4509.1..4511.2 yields 14.6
